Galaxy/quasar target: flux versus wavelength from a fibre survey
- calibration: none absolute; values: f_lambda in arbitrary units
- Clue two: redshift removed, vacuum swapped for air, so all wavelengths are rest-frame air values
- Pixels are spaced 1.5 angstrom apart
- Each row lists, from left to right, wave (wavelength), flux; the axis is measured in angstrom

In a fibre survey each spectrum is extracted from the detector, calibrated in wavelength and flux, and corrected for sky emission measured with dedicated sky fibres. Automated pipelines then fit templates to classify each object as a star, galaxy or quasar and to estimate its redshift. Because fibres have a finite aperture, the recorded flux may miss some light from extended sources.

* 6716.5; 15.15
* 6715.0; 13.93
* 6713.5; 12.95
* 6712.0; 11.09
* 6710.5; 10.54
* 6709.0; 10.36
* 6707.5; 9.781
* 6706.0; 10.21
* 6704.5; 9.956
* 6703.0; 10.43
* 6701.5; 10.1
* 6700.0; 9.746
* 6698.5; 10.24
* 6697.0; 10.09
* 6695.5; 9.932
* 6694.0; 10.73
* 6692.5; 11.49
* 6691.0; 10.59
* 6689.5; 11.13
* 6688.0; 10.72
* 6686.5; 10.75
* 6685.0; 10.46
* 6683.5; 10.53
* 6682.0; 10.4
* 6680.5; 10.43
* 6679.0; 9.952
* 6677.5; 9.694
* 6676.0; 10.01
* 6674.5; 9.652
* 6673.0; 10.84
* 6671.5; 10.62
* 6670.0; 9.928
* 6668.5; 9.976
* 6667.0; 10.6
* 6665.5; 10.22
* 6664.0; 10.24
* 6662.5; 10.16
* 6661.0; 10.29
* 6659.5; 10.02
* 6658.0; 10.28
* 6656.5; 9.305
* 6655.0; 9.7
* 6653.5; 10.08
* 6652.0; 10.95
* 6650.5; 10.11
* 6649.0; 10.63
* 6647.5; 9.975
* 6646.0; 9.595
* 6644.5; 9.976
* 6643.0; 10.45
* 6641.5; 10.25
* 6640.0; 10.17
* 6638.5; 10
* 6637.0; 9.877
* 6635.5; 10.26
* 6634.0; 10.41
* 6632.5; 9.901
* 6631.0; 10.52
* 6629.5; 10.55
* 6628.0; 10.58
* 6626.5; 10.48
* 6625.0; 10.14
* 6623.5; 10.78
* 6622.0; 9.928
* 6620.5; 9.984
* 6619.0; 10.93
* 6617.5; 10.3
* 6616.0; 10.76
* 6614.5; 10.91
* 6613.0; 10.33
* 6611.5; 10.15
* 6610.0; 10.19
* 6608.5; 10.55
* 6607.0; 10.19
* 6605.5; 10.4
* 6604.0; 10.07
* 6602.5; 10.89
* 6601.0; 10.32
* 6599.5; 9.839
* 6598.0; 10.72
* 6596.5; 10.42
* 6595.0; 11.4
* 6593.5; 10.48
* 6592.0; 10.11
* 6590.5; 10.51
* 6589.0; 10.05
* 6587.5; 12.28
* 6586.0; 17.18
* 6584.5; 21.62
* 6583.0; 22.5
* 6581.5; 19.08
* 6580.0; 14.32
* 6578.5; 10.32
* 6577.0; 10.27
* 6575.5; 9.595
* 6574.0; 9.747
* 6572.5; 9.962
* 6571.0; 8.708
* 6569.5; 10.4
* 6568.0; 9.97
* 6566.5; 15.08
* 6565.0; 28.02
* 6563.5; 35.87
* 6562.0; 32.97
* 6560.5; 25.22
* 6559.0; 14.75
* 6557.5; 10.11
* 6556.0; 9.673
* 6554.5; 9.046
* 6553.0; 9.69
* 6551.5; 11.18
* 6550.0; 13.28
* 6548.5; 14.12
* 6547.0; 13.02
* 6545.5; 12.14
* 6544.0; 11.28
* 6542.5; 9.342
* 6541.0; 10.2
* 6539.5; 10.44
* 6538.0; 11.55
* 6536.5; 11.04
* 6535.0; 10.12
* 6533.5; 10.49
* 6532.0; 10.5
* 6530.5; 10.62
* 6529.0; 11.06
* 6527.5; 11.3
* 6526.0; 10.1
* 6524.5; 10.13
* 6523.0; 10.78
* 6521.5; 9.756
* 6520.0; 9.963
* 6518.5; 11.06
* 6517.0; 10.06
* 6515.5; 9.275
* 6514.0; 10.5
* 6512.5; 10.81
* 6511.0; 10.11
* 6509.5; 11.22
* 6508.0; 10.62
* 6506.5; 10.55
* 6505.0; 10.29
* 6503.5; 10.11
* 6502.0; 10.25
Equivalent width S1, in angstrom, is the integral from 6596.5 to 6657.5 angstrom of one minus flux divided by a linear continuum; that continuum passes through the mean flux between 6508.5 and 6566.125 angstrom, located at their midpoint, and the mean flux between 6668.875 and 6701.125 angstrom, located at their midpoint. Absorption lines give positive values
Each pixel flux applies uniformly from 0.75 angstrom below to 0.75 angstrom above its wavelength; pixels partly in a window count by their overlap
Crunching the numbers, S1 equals 5.8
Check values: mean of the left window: 12.9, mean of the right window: 10.4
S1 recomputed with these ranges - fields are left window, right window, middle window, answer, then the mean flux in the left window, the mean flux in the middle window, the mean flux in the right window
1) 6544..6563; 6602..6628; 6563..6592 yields -3.6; 14.7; 14.7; 10.4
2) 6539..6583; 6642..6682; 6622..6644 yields 2.0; 14.2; 10.3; 10.1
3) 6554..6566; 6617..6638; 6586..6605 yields 5.5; 20.8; 10.8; 10.3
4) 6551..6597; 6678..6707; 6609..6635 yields 5.0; 14.6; 10.4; 10.4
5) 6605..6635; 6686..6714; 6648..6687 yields 1.0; 10.4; 10.2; 10.5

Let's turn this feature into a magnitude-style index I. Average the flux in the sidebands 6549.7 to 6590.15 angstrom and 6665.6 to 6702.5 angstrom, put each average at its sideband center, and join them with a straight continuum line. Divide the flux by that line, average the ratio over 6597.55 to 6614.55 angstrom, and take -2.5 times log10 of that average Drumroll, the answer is 0.301 mag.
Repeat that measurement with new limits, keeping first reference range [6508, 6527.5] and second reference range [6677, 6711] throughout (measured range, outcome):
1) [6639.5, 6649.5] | 0.02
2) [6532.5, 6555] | -0.08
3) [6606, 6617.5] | -0.01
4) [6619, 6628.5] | 0.00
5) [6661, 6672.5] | 0.01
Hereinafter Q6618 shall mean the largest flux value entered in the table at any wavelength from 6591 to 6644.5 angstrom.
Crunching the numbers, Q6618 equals 11.4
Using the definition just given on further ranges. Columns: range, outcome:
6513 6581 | 35.87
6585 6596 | 17.18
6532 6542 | 11.55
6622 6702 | 11.49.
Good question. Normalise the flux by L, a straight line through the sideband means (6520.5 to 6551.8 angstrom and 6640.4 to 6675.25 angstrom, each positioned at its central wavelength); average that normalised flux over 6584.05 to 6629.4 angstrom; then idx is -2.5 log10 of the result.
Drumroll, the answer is -0.05 mag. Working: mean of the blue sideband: 11.1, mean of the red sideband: 10.2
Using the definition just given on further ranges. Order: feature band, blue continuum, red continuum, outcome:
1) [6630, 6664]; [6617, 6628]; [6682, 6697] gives 0.036 mag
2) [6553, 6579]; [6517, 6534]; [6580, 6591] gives -0.071 mag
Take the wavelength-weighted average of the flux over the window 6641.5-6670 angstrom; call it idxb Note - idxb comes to 10.1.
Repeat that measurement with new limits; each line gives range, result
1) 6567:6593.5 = 12.7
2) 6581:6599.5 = 13.6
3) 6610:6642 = 10.3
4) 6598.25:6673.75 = 10.3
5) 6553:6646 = 12.4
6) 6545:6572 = 15.7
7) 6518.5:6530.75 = 10.5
